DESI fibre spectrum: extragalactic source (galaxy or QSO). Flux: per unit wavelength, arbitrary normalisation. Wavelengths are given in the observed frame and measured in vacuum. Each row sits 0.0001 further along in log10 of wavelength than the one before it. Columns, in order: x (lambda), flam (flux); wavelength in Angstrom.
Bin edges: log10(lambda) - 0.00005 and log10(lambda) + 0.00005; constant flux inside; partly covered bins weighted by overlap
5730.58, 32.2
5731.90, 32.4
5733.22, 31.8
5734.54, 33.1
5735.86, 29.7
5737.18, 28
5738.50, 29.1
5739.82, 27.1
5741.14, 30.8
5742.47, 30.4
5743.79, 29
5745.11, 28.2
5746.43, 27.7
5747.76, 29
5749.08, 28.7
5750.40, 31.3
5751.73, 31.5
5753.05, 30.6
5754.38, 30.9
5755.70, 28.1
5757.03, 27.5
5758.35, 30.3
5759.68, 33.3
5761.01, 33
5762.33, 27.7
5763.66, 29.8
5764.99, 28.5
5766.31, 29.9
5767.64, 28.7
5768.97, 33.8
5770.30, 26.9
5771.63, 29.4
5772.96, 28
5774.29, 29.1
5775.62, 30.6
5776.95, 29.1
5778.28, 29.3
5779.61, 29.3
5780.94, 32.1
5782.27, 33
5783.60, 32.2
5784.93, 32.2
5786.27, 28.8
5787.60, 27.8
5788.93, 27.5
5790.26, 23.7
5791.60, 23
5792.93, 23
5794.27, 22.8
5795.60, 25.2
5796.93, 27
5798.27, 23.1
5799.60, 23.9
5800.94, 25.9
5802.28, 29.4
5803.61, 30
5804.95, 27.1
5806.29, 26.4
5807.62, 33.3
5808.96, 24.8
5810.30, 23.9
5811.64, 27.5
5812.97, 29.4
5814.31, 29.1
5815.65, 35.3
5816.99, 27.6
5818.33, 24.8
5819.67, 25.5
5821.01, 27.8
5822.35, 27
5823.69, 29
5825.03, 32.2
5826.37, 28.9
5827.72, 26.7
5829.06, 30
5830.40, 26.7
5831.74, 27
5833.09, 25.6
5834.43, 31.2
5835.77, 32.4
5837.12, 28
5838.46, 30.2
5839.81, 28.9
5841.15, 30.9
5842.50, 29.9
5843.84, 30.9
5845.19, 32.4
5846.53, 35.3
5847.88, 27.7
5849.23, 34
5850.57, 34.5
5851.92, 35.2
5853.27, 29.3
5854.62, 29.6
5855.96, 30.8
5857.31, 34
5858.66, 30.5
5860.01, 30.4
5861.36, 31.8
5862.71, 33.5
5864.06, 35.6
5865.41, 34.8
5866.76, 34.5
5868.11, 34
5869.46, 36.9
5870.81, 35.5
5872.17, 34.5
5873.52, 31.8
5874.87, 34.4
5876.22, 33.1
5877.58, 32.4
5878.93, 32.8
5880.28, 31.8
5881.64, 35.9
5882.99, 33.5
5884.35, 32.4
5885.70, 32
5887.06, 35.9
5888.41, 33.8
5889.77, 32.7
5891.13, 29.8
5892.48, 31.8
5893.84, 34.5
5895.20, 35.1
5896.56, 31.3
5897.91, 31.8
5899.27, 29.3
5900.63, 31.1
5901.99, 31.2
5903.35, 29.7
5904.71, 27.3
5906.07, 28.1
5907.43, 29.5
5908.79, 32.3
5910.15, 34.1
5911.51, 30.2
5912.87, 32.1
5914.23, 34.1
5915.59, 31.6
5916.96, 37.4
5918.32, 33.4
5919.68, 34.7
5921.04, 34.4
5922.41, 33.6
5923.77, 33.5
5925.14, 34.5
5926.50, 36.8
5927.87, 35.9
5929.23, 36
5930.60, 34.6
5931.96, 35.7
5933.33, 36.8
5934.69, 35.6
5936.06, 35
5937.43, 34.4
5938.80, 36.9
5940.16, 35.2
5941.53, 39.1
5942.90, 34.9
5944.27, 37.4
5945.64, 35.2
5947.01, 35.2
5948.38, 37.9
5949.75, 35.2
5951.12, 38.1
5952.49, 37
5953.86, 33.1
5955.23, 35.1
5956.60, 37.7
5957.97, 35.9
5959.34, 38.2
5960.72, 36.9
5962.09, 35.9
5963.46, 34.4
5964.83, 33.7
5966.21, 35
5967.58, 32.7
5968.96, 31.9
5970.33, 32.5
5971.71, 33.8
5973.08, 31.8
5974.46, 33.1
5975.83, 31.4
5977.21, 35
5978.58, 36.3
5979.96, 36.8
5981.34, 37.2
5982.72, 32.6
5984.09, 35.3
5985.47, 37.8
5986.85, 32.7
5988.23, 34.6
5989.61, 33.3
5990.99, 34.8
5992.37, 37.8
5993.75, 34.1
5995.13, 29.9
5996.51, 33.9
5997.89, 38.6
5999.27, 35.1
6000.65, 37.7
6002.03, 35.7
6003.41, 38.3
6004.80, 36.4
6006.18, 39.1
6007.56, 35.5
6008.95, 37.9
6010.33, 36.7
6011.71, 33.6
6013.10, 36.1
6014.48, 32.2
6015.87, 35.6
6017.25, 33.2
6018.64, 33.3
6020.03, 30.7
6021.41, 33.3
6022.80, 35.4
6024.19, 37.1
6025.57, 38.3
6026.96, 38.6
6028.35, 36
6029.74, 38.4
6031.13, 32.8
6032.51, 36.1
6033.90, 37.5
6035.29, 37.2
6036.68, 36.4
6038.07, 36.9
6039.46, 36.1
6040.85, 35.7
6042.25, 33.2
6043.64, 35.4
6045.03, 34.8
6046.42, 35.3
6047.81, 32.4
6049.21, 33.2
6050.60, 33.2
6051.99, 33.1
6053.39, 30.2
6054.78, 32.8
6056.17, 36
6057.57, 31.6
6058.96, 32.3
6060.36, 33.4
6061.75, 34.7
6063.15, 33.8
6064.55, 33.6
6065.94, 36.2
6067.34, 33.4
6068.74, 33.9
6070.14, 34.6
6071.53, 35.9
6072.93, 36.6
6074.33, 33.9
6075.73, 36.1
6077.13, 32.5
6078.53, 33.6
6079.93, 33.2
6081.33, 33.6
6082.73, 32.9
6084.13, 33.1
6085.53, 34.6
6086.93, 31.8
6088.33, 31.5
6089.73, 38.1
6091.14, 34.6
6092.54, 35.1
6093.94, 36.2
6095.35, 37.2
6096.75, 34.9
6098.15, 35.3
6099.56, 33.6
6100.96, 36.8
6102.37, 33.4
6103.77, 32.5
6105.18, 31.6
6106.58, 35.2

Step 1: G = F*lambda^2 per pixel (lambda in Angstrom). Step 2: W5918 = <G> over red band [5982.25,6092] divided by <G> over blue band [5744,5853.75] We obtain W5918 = 1.30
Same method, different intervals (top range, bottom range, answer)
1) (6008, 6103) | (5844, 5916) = 1.13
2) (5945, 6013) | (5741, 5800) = 1.32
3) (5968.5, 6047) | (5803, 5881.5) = 1.21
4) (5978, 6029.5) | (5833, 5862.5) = 1.20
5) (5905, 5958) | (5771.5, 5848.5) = 1.27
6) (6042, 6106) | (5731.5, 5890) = 1.24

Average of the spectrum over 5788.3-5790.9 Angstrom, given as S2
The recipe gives 25.6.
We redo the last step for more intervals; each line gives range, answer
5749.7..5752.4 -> 31.4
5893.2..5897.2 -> 33.6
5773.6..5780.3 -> 29.5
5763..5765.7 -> 29.2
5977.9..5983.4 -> 35.7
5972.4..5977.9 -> 32.9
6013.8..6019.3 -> 33.6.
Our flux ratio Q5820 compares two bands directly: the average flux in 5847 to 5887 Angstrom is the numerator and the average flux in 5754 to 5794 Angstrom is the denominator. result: 1.13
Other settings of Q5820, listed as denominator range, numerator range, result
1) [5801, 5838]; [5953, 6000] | 1.22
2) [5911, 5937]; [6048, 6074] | 0.98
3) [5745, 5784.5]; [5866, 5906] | 1.09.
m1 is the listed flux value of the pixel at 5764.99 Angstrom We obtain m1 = 28.5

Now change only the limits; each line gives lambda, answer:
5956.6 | 37.7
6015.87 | 35.6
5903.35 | 29.7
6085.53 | 34.6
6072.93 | 36.6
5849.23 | 34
